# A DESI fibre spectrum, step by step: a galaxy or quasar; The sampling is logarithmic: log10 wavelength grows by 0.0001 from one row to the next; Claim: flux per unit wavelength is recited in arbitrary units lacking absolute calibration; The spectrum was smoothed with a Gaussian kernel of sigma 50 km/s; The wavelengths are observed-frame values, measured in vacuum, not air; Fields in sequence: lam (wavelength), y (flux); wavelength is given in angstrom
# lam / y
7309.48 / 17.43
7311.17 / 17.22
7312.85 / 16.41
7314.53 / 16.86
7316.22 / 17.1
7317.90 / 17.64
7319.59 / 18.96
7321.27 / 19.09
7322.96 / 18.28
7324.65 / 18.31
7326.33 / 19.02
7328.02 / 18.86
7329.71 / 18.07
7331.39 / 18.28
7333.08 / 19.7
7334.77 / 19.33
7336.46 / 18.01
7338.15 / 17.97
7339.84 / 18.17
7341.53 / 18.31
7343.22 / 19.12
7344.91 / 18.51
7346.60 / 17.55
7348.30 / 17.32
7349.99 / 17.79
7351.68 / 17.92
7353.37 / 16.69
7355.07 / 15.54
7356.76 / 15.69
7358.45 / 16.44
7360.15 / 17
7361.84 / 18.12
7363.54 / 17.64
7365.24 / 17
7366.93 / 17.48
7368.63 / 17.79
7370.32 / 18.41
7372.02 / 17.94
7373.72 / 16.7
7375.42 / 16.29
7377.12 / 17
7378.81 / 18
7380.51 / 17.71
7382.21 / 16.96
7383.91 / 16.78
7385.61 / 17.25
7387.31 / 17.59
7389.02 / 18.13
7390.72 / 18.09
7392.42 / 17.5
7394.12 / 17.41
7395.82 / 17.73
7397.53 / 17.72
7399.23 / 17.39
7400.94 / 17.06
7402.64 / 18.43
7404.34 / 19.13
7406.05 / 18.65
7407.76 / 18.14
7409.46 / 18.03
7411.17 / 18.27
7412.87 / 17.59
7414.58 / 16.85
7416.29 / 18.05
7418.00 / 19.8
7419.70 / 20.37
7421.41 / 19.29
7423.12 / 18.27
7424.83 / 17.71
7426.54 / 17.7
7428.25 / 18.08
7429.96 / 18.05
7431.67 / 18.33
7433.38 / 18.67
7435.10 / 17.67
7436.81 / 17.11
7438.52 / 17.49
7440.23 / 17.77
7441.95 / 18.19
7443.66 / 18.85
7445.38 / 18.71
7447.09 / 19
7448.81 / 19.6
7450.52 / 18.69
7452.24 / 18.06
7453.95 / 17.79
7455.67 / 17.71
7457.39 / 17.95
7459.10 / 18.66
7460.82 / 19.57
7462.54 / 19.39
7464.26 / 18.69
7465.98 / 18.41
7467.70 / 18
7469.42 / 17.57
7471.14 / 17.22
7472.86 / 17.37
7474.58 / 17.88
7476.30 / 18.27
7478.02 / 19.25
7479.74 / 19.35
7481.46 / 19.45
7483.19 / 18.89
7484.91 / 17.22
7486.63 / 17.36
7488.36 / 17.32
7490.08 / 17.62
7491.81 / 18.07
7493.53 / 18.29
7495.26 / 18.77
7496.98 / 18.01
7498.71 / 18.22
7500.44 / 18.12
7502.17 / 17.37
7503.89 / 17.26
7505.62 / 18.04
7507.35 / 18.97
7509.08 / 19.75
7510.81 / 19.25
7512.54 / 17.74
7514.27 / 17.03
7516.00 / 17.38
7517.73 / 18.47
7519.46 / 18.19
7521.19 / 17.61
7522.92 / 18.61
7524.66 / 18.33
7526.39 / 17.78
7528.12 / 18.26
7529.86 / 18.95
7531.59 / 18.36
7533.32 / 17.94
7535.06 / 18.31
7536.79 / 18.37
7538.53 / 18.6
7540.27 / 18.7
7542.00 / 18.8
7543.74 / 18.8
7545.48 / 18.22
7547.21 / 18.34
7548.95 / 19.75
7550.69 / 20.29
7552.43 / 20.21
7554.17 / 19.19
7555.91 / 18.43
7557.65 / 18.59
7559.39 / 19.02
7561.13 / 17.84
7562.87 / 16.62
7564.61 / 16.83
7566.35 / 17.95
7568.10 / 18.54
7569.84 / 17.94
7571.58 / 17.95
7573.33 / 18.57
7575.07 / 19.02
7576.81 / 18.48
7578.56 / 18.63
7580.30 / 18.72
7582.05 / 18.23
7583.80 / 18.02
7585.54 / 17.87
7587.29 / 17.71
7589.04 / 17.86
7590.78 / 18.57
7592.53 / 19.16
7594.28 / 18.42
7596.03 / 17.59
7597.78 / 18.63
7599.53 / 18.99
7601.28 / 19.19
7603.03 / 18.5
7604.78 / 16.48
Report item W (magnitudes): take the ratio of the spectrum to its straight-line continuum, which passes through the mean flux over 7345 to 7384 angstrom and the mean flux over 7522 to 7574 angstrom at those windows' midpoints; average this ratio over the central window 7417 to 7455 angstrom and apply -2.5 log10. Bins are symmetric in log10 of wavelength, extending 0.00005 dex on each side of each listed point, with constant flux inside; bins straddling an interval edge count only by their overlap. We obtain -0.04 mag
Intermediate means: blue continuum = 17.2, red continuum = 18.5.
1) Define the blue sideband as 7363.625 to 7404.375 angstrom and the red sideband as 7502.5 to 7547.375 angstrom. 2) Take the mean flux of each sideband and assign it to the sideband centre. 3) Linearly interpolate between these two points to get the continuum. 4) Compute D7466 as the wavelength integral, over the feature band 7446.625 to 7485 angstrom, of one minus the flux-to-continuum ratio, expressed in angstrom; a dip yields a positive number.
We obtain -1.0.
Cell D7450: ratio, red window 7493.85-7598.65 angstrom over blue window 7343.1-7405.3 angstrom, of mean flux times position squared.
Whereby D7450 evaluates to 1.10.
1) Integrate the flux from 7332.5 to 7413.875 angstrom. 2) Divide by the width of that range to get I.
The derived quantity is 17.7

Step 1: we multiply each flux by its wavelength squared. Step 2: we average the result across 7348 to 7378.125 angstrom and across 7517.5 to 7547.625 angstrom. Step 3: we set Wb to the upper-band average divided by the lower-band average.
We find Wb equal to 1.12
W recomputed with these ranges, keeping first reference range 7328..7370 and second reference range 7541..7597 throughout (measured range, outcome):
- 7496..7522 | 0.01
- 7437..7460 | -0.01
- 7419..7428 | -0.04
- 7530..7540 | 0.00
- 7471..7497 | 0.00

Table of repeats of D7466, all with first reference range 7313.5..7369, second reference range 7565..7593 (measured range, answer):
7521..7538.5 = -0.1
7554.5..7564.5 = 0.1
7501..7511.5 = -0.2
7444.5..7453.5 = -0.4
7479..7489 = -0.1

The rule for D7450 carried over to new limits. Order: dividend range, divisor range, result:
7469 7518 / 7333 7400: 1.07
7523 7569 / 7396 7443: 1.06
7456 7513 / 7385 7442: 1.03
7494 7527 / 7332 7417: 1.07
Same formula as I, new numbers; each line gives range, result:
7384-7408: 17.8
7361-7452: 18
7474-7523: 18.2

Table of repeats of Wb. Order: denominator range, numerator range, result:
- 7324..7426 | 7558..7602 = 1.08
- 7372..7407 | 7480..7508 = 1.06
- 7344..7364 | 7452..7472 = 1.09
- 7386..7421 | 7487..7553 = 1.05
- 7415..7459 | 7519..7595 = 1.04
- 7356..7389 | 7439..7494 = 1.09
